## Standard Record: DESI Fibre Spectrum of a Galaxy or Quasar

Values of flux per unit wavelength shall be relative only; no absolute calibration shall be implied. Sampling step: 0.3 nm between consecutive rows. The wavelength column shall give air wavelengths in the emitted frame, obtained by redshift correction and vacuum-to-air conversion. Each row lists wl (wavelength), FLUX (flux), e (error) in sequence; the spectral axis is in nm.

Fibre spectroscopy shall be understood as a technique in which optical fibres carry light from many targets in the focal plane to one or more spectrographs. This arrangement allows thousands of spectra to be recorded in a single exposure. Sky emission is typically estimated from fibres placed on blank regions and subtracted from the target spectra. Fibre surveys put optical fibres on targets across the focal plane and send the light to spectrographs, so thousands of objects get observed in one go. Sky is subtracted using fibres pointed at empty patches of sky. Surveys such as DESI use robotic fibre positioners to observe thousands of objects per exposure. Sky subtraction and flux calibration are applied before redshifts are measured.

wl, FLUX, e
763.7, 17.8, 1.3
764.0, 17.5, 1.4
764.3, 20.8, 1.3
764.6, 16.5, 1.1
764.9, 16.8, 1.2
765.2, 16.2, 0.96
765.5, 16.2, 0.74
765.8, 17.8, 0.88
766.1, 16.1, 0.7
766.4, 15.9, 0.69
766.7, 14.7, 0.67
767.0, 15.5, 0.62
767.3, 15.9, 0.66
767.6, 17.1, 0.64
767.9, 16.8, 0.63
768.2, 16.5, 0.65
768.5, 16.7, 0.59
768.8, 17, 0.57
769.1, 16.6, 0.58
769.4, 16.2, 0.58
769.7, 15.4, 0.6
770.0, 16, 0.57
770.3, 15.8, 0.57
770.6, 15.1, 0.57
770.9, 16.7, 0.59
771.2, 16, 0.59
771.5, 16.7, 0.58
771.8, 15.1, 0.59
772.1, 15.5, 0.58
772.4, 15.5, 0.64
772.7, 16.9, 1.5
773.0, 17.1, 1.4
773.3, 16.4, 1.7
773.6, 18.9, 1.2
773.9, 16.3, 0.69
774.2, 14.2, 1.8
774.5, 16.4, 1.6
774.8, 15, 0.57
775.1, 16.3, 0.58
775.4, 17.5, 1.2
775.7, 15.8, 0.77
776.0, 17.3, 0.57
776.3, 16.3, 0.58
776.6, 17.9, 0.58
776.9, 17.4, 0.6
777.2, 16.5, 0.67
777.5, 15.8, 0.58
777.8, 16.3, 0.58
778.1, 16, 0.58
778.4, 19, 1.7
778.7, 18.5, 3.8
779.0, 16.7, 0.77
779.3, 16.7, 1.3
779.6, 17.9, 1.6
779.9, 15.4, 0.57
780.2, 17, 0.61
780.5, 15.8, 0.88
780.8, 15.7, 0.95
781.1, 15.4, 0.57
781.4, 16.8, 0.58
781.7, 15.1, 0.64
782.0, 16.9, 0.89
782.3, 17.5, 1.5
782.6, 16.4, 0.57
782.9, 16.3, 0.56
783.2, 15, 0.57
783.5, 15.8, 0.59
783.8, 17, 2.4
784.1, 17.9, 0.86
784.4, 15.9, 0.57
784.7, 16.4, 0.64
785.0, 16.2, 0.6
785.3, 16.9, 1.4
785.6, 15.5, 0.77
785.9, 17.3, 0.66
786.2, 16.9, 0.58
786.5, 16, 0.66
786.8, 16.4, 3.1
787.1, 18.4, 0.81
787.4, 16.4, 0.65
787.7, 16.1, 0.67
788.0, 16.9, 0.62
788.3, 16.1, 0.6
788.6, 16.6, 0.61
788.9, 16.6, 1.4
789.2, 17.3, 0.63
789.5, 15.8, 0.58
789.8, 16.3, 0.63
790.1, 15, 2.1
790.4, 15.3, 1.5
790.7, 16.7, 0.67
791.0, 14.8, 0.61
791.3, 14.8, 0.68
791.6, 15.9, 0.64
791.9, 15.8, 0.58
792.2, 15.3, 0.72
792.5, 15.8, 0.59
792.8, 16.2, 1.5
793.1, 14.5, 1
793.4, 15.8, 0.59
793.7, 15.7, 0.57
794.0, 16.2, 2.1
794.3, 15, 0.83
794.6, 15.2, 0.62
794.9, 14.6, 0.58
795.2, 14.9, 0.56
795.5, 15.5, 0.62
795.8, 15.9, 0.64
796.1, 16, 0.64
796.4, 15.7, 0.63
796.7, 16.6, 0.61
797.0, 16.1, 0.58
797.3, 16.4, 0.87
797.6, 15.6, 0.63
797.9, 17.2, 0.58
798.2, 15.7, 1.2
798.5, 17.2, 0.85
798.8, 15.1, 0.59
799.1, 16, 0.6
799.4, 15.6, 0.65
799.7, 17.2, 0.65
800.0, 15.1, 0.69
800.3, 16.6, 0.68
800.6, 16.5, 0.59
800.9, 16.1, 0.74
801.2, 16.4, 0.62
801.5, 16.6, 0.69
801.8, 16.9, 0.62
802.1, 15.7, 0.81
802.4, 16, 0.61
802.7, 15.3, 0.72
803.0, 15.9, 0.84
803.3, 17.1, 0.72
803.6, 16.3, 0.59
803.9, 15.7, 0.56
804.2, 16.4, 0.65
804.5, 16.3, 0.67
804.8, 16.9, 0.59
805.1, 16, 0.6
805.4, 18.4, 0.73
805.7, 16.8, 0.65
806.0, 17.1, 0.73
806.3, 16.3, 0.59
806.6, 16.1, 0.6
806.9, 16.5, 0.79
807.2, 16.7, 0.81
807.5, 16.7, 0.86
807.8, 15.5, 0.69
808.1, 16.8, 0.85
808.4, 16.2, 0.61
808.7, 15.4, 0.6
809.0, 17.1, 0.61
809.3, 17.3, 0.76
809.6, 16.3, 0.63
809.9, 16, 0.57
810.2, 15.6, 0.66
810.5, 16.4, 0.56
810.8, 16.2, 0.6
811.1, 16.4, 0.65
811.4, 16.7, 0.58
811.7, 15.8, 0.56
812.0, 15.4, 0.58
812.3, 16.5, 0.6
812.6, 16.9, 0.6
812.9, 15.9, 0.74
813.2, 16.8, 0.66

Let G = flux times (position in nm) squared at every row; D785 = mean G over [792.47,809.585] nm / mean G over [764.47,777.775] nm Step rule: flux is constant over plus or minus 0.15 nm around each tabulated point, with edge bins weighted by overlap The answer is 1.1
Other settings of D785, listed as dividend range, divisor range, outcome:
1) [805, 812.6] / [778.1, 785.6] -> 1.06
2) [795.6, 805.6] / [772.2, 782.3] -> 1.04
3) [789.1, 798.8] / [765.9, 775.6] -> 1.03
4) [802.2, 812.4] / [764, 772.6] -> 1.10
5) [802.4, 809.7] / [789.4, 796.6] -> 1.09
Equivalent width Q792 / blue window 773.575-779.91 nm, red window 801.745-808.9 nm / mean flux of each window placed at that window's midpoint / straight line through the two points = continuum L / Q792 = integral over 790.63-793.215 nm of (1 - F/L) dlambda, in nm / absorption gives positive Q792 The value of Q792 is 0.16 nm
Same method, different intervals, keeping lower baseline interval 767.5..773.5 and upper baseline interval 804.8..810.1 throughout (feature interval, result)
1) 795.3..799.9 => 0.10 nm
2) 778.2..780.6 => -0.12 nm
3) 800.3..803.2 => 0.05 nm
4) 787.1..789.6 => -0.03 nm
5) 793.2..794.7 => 0.08 nm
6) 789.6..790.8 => 0.05 nm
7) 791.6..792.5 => 0.04 nm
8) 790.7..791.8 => 0.07 nm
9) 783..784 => 0.02 nm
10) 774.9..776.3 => -0.03 nm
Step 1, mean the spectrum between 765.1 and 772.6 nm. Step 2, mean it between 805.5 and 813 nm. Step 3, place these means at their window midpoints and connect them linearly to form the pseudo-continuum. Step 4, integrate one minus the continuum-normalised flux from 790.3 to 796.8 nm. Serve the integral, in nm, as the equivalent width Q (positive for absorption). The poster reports 0.29 nm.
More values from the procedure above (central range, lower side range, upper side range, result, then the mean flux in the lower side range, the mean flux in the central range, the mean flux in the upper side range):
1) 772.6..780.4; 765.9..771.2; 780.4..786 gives -0.250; 16.1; 16.7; 16.3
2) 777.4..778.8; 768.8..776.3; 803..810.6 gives -0.074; 16.2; 17.1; 16.5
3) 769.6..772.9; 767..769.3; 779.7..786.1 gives 0.122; 16.6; 15.9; 16.3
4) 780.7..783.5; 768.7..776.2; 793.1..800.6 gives -0.006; 16.2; 16.1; 15.9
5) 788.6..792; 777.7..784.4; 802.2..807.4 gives 0.134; 16.6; 15.9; 16.5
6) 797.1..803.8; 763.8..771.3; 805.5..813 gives 0.076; 16.5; 16.2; 16.4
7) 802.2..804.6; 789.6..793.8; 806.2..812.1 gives -0.010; 15.6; 16.1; 16.3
